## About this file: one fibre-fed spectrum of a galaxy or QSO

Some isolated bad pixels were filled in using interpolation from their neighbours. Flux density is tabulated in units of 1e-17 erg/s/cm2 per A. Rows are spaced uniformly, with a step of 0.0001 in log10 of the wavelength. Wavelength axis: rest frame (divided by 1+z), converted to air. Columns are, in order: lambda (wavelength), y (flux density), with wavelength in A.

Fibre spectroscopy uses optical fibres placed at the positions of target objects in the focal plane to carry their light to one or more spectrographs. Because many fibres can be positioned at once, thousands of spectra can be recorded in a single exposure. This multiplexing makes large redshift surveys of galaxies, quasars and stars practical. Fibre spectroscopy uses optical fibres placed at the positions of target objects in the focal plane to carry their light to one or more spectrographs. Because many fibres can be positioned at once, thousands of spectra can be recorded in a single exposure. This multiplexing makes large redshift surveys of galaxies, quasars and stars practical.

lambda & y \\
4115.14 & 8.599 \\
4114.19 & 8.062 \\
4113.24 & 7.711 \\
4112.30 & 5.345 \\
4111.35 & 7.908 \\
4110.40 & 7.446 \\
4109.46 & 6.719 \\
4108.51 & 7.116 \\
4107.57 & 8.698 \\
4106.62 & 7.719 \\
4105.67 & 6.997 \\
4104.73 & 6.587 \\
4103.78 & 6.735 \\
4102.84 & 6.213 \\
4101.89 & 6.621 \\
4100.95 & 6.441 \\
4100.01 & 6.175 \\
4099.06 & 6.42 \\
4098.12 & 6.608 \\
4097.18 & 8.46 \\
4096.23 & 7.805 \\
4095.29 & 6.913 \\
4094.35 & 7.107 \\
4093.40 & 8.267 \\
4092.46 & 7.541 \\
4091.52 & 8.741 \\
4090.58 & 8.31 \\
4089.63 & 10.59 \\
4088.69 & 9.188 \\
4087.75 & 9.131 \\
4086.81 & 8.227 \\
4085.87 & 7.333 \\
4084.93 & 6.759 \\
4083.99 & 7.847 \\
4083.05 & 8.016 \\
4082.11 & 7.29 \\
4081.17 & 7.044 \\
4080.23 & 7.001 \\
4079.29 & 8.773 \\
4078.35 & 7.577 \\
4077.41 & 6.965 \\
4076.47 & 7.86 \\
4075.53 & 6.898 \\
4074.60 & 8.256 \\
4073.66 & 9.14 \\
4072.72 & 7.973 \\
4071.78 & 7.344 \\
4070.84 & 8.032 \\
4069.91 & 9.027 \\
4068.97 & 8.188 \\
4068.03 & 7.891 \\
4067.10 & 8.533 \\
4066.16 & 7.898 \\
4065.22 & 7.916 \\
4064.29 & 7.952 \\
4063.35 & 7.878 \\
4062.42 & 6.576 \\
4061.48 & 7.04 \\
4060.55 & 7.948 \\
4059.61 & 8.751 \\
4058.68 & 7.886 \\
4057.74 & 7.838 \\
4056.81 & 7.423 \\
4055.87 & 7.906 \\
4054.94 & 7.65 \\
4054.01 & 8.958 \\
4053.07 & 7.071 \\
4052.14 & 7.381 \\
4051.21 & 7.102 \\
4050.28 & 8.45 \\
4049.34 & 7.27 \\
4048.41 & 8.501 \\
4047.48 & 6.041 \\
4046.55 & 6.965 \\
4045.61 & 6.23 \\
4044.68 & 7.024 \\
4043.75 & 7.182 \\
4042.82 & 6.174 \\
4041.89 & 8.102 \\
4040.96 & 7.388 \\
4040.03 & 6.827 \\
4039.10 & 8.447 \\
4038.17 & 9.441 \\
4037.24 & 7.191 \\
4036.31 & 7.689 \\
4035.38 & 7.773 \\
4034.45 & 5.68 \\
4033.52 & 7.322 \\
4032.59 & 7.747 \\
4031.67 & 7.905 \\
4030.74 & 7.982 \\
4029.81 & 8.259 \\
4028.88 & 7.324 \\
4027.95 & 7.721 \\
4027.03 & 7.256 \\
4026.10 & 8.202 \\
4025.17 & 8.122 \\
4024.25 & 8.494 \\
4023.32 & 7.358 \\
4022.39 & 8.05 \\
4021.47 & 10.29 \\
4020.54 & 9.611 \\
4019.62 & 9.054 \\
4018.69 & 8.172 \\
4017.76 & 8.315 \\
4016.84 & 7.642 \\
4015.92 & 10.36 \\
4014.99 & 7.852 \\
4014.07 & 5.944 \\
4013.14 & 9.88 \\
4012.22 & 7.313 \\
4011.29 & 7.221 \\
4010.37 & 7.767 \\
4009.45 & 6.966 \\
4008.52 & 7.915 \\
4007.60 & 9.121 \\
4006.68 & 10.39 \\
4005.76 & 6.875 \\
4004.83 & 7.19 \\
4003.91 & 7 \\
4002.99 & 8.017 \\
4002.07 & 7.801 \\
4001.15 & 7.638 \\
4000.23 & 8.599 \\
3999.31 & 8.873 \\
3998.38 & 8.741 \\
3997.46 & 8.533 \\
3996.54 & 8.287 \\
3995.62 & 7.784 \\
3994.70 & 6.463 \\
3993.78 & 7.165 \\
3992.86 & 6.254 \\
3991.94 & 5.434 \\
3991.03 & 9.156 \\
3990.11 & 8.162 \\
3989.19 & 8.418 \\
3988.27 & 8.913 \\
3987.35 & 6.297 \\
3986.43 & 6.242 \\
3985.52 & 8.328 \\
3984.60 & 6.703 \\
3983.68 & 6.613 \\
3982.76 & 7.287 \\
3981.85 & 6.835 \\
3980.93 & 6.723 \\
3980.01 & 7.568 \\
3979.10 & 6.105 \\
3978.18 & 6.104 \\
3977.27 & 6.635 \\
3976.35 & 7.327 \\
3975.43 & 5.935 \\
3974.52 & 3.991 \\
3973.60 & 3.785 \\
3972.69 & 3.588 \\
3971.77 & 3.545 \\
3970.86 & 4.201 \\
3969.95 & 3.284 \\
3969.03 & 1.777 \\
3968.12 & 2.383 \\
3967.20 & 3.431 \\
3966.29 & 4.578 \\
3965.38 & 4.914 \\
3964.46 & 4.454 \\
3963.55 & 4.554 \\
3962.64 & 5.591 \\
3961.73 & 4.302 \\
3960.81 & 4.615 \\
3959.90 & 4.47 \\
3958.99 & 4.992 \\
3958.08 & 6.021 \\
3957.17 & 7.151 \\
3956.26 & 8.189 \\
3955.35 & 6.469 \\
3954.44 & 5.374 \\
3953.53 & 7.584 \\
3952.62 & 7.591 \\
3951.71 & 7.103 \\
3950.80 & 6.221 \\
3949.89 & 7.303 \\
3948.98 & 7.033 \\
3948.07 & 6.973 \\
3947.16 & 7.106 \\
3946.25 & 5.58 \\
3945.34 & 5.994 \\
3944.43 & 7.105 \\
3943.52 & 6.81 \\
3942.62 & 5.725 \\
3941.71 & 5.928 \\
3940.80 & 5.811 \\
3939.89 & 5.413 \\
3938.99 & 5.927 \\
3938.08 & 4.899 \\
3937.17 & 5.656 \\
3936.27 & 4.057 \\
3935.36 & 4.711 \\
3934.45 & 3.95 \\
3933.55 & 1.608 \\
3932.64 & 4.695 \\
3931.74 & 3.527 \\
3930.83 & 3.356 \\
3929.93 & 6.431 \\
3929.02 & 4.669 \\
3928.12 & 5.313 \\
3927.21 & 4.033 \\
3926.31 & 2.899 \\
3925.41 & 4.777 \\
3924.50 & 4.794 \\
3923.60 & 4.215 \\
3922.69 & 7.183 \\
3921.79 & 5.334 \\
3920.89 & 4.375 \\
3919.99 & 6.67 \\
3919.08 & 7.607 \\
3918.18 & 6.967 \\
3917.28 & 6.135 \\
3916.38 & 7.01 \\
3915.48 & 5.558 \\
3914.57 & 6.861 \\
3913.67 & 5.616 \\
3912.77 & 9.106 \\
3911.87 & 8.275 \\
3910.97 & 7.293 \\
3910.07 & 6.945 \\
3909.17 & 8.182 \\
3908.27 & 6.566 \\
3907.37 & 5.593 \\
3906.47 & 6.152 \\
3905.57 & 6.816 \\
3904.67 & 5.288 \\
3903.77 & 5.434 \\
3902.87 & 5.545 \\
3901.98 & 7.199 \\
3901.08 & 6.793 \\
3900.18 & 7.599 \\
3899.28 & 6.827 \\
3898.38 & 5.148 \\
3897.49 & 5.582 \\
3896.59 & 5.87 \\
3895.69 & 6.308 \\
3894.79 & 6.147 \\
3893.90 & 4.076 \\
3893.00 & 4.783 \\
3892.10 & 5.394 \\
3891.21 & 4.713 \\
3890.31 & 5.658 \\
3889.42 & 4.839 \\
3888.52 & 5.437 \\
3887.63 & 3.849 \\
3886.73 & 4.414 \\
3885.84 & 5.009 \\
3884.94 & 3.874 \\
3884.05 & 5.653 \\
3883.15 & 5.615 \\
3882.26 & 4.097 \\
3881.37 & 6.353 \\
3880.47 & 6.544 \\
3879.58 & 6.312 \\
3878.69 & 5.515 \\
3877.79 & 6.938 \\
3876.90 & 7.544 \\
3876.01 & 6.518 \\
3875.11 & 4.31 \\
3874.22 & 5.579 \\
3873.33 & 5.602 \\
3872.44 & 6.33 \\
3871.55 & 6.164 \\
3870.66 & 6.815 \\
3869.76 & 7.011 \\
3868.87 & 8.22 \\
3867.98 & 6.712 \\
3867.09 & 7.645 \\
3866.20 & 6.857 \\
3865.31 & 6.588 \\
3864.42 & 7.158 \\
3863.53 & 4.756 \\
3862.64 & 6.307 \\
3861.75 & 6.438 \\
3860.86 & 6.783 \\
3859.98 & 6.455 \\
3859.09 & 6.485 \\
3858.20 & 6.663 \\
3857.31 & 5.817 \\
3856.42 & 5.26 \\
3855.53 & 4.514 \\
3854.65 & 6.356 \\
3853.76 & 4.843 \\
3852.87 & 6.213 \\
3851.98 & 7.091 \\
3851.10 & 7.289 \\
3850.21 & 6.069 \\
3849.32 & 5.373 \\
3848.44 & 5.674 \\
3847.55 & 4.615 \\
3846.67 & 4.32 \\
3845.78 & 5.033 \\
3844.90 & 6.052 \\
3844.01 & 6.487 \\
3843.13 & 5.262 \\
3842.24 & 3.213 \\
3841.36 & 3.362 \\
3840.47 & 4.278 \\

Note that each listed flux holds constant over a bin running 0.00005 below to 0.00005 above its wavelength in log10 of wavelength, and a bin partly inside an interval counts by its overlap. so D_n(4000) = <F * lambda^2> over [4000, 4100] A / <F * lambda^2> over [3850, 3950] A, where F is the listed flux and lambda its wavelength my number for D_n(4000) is 1.4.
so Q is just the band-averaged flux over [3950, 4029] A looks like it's 6.87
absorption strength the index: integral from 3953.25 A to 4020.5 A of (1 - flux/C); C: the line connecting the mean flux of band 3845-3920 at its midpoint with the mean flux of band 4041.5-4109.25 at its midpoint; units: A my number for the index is 2.4 A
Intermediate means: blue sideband 6.09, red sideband 7.63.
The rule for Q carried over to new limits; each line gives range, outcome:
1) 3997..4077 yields 7.88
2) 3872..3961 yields 5.81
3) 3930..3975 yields 5.18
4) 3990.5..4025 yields 8.04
